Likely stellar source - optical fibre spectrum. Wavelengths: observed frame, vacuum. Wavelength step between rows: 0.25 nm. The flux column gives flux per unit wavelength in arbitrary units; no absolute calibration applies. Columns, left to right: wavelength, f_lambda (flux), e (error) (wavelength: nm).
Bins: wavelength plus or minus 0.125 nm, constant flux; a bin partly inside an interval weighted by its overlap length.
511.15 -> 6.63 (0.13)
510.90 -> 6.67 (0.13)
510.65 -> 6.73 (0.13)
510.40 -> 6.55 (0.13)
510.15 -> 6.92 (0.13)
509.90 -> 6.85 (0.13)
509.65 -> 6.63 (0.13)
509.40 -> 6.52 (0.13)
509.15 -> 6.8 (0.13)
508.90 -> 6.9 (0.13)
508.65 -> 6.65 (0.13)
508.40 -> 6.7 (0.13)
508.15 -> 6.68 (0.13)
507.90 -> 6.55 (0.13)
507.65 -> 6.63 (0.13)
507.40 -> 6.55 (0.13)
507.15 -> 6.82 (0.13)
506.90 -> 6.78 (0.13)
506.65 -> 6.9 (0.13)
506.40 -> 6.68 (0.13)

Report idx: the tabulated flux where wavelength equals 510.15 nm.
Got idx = 6.92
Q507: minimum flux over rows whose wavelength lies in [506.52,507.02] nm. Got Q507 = 6.78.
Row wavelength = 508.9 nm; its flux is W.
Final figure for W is 6.9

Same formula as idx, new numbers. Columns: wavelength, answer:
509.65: 6.63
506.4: 6.68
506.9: 6.78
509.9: 6.85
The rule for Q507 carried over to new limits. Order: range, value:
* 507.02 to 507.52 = 6.55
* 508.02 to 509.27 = 6.65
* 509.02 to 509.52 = 6.52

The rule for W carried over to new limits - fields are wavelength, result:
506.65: 6.9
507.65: 6.63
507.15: 6.82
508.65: 6.65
